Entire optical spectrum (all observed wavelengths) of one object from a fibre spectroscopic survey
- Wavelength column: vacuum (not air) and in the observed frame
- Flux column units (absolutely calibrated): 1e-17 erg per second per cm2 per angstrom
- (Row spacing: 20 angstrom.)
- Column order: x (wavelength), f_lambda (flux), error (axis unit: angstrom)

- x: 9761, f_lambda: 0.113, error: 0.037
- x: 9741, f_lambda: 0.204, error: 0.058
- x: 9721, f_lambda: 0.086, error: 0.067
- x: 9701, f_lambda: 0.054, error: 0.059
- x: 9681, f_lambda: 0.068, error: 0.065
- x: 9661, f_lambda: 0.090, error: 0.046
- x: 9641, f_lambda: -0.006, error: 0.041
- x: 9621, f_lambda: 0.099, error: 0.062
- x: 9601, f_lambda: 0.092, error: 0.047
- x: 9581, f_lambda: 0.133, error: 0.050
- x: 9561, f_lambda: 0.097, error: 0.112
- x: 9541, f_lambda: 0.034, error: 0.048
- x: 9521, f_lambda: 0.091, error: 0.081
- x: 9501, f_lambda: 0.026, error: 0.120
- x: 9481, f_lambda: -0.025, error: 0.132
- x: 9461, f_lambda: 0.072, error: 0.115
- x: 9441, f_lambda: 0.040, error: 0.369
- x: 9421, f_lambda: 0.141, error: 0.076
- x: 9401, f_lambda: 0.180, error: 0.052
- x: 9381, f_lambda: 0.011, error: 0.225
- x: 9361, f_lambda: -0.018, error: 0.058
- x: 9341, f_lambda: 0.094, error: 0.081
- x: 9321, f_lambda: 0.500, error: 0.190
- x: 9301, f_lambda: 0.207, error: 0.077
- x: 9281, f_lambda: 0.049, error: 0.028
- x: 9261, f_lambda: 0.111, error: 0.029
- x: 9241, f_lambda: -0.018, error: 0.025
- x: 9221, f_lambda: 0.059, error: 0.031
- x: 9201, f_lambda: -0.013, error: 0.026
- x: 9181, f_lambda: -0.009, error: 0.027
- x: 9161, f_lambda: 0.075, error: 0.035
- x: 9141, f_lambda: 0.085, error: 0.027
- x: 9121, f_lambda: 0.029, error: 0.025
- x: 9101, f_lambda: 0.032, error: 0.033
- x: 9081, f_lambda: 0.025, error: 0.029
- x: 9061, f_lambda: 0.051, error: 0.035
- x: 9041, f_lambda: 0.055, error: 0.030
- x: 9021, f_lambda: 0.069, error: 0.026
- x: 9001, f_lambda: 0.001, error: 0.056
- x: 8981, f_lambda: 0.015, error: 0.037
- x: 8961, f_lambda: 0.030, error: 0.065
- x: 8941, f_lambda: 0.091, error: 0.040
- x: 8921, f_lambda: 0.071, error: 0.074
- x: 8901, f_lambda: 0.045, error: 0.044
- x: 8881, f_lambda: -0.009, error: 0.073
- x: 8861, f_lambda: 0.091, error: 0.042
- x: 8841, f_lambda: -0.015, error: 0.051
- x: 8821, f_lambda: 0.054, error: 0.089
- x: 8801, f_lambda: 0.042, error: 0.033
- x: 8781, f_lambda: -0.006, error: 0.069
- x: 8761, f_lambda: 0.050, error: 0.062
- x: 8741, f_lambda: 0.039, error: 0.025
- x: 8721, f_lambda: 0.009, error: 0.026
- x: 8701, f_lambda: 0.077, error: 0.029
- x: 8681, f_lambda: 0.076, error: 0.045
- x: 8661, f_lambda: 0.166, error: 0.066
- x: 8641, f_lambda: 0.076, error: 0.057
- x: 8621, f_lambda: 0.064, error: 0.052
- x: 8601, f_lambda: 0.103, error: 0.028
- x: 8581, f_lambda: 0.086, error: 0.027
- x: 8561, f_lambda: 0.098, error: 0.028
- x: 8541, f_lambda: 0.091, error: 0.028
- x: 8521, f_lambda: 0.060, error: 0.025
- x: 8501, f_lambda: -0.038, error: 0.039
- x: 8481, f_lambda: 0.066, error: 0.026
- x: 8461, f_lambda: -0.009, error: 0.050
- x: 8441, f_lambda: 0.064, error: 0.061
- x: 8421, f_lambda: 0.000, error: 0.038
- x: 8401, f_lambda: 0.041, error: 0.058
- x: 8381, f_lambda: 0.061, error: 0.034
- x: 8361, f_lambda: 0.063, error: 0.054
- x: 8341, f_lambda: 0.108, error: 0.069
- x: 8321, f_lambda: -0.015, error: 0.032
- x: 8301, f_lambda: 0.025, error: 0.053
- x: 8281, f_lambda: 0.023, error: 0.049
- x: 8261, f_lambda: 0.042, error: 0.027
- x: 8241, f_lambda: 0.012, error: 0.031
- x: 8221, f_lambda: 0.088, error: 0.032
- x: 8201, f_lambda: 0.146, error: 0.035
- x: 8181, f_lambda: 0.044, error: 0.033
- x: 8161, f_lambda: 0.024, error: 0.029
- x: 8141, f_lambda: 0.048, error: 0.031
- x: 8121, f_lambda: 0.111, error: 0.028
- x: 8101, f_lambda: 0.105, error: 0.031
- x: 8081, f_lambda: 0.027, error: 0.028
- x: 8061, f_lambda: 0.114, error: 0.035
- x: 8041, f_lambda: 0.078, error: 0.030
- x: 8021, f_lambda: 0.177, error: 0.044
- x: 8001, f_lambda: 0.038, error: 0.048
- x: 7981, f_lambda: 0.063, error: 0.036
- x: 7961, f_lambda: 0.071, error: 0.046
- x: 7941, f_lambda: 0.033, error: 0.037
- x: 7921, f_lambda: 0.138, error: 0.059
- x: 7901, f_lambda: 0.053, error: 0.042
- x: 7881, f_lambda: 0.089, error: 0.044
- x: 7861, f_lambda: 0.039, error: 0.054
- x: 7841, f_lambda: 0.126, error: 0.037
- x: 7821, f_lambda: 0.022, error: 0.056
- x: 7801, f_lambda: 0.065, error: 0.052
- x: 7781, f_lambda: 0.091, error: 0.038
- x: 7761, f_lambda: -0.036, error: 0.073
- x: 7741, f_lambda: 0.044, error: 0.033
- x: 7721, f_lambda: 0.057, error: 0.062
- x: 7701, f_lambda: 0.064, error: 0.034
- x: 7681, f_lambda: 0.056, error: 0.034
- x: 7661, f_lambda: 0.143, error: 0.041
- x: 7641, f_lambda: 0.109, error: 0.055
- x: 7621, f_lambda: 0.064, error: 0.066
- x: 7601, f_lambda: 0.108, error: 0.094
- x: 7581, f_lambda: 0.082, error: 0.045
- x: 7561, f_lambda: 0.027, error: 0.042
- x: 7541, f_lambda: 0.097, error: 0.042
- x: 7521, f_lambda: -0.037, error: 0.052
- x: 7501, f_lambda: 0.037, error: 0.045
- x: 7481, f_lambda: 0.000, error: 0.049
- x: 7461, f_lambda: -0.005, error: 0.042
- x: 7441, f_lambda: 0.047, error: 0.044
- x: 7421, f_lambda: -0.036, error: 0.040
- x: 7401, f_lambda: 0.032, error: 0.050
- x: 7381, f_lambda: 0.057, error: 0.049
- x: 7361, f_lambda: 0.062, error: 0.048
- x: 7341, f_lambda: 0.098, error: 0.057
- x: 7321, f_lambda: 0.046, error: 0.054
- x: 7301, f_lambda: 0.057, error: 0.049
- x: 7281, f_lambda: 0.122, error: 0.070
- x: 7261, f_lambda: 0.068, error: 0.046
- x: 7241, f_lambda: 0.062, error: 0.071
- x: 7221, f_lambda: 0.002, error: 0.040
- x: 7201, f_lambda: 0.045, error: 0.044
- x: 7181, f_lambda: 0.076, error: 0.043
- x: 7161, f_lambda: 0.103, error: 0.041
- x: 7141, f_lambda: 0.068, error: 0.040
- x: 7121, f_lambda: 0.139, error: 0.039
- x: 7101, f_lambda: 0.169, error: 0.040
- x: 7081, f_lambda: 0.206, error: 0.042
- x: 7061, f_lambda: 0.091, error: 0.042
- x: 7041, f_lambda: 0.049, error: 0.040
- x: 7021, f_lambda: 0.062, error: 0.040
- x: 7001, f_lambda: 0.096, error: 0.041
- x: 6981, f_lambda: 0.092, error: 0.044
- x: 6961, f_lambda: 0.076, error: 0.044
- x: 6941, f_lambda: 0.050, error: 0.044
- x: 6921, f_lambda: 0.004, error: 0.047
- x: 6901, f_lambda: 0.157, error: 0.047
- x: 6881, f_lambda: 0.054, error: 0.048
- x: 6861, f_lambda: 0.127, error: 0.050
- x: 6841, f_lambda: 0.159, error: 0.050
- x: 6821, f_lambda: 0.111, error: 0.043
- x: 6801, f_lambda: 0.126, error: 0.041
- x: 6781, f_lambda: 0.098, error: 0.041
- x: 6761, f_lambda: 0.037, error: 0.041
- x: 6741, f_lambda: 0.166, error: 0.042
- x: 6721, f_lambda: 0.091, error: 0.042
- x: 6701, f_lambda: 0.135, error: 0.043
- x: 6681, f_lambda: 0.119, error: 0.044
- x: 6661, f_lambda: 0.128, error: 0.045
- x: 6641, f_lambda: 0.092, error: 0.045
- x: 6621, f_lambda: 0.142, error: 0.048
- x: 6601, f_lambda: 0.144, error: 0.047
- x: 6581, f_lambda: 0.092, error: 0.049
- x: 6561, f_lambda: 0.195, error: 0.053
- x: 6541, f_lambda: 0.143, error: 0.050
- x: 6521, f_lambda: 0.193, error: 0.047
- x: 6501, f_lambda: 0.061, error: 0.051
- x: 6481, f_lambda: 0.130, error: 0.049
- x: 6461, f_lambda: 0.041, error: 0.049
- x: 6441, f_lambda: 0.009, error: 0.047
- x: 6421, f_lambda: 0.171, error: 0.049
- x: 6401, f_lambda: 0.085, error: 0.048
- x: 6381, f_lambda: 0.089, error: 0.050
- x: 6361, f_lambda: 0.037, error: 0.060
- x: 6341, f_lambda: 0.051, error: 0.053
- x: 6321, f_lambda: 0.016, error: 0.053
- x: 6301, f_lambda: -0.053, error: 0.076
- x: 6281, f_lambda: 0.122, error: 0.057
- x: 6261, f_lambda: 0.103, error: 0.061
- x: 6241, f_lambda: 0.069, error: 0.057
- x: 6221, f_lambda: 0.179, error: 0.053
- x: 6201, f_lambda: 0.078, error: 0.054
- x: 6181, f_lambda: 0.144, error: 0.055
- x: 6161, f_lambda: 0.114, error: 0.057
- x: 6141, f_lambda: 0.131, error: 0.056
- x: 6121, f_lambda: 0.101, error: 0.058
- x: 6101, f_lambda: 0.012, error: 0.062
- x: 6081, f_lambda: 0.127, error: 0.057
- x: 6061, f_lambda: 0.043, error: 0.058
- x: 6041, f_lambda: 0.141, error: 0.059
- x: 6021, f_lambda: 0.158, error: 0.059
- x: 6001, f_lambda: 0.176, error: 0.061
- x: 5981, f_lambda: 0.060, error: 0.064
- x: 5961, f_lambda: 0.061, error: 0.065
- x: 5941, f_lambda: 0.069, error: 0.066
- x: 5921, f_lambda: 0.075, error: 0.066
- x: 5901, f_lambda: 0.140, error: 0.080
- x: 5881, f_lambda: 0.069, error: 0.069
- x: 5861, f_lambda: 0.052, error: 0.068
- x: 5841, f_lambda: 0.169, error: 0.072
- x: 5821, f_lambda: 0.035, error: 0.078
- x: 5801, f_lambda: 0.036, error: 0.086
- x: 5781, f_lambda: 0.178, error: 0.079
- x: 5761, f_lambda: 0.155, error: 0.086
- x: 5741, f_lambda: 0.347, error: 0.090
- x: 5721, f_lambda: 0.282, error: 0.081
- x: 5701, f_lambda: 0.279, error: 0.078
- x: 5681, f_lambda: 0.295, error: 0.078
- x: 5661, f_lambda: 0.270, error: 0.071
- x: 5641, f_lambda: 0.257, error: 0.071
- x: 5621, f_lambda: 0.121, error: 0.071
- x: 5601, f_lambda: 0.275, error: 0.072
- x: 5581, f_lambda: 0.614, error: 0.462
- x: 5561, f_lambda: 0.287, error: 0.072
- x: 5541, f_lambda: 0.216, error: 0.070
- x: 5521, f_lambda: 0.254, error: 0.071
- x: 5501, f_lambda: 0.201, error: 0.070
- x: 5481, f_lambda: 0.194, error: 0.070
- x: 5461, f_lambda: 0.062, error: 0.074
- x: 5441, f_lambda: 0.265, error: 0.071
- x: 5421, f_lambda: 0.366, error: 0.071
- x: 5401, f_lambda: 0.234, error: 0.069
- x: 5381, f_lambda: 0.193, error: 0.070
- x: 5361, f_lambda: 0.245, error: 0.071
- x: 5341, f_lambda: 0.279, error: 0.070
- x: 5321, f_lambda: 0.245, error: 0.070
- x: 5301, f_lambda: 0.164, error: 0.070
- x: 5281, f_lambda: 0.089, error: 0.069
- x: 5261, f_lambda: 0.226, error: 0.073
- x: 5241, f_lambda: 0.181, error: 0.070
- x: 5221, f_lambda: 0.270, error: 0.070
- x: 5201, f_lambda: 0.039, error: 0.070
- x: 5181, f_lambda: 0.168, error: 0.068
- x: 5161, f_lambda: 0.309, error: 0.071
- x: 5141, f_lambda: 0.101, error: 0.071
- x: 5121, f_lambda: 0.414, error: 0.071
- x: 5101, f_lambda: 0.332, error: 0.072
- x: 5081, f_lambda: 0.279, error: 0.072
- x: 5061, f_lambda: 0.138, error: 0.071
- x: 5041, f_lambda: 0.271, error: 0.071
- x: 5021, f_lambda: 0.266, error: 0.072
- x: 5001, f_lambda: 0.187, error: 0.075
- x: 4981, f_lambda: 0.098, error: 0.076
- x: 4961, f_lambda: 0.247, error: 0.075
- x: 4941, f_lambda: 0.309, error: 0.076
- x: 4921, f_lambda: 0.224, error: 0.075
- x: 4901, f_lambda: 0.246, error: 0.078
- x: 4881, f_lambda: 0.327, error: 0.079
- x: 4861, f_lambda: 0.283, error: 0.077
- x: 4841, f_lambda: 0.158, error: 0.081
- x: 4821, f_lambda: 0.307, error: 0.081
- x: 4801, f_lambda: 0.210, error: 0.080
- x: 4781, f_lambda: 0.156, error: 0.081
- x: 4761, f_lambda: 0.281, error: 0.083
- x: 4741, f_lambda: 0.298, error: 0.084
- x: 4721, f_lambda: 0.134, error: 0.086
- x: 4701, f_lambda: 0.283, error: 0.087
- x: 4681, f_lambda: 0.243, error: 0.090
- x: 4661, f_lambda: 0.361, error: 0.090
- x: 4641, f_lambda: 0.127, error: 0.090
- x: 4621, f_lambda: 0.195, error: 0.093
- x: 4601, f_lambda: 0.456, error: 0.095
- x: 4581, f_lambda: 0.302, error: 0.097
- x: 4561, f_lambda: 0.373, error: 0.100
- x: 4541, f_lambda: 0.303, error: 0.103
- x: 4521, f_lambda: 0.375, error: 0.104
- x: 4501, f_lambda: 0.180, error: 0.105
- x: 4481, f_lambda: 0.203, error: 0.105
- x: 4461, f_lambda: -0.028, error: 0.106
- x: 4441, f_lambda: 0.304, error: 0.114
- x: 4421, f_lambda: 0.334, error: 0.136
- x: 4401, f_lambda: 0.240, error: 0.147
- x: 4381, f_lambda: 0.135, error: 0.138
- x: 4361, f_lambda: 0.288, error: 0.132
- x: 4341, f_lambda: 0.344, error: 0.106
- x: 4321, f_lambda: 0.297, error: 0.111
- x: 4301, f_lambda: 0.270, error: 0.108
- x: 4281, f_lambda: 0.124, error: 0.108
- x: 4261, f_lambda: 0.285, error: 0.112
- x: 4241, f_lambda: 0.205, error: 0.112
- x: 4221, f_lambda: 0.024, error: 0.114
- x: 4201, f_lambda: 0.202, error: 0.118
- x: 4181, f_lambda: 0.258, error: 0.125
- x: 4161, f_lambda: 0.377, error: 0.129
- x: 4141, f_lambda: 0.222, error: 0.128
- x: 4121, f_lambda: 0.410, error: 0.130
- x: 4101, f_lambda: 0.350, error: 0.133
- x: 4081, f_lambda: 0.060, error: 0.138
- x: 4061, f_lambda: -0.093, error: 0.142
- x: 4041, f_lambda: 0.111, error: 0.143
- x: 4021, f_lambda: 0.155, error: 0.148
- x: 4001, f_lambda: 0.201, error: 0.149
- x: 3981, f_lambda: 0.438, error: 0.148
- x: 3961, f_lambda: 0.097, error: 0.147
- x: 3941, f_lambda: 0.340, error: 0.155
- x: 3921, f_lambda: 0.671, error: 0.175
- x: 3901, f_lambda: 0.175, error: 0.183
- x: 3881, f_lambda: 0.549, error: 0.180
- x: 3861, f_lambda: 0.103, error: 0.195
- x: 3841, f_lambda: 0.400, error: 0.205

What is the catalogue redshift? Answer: 1.50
